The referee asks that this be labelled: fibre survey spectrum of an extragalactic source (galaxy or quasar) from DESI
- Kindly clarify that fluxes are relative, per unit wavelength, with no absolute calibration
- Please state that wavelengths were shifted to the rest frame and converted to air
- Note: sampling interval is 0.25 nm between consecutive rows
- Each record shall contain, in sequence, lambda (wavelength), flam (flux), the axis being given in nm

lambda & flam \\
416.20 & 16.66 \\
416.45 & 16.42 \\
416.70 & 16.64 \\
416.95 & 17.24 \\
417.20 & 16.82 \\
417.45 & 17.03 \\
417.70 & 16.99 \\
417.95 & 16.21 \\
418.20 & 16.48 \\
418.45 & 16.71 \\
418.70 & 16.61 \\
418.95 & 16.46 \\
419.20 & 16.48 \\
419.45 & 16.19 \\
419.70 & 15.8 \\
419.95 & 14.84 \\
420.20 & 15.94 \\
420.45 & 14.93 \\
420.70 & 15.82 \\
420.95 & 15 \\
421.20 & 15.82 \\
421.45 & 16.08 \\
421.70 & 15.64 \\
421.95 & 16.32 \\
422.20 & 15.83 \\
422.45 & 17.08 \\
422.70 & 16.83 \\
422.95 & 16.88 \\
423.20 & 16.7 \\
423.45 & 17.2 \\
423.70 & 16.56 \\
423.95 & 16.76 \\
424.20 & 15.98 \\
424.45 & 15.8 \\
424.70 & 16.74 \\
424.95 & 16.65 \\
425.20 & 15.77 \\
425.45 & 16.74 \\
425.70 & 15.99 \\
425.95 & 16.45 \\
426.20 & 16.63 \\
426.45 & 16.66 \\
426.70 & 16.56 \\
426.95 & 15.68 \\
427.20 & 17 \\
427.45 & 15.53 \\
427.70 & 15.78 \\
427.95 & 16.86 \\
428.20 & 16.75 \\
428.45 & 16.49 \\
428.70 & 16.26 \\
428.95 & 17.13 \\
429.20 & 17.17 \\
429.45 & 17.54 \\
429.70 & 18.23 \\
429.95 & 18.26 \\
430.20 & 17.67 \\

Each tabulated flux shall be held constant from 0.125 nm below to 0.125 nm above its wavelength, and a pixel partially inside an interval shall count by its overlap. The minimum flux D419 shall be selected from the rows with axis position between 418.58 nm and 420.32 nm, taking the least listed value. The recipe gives 14.84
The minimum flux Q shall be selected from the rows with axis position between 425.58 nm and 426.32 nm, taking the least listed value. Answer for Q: 15.99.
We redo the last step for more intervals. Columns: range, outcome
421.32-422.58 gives 15.64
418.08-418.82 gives 16.48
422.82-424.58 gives 15.8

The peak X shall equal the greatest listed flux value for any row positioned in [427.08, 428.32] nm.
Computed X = 17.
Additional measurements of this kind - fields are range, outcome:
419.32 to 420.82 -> 16.19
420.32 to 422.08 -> 16.32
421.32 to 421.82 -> 16.08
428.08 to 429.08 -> 17.13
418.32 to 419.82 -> 16.71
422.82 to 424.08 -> 17.2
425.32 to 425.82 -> 16.74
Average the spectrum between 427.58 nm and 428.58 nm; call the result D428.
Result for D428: 16.5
